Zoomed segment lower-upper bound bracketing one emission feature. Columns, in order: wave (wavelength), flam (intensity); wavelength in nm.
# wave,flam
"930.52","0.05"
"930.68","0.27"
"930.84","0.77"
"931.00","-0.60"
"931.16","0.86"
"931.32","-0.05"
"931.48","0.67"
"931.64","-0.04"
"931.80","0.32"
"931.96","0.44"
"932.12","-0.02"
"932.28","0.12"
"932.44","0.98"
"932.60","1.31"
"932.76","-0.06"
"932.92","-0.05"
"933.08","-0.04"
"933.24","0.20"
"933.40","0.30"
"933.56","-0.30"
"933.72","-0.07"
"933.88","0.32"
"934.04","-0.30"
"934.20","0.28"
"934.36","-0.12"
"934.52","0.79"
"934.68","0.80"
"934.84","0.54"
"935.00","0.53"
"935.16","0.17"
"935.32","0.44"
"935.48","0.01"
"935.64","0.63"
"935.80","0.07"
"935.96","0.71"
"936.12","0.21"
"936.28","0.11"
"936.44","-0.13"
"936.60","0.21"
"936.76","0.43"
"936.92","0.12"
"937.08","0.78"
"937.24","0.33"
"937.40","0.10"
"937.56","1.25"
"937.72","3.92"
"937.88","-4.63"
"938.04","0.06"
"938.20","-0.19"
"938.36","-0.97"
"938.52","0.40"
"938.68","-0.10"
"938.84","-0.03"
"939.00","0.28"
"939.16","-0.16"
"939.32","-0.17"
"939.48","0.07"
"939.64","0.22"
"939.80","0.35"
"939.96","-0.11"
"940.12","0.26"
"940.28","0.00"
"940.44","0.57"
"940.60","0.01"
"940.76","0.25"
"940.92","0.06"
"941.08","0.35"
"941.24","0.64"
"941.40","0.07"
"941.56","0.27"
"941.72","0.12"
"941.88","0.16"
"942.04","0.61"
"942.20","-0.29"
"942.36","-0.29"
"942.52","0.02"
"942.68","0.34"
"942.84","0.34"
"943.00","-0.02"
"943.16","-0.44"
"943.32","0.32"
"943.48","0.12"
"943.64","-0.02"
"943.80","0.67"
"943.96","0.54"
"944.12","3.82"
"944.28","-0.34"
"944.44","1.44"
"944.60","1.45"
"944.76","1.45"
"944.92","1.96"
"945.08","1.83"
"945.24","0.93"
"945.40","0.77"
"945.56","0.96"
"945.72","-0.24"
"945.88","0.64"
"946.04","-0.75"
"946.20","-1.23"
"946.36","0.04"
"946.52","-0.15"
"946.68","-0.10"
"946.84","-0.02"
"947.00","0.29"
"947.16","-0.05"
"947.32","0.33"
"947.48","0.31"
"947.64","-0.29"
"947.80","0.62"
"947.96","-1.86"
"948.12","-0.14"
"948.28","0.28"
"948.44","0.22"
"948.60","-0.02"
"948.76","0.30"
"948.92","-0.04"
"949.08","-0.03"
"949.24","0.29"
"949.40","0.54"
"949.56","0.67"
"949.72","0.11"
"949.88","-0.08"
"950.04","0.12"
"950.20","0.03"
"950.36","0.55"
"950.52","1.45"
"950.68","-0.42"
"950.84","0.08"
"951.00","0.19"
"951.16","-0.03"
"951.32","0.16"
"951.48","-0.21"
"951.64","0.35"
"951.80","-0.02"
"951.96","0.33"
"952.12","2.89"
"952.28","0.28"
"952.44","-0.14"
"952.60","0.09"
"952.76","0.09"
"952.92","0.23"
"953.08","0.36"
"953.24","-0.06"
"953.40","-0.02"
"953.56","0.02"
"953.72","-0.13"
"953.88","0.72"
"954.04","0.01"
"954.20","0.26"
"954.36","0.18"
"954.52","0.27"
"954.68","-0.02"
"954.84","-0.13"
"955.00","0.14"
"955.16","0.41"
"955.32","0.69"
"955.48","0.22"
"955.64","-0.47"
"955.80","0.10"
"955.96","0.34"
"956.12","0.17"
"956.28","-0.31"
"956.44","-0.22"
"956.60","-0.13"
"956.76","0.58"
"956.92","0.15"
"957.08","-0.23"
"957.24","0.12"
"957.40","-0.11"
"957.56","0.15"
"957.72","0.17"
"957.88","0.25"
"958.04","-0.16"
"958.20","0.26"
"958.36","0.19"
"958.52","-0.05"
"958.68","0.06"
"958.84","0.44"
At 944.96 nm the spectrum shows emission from [O II]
